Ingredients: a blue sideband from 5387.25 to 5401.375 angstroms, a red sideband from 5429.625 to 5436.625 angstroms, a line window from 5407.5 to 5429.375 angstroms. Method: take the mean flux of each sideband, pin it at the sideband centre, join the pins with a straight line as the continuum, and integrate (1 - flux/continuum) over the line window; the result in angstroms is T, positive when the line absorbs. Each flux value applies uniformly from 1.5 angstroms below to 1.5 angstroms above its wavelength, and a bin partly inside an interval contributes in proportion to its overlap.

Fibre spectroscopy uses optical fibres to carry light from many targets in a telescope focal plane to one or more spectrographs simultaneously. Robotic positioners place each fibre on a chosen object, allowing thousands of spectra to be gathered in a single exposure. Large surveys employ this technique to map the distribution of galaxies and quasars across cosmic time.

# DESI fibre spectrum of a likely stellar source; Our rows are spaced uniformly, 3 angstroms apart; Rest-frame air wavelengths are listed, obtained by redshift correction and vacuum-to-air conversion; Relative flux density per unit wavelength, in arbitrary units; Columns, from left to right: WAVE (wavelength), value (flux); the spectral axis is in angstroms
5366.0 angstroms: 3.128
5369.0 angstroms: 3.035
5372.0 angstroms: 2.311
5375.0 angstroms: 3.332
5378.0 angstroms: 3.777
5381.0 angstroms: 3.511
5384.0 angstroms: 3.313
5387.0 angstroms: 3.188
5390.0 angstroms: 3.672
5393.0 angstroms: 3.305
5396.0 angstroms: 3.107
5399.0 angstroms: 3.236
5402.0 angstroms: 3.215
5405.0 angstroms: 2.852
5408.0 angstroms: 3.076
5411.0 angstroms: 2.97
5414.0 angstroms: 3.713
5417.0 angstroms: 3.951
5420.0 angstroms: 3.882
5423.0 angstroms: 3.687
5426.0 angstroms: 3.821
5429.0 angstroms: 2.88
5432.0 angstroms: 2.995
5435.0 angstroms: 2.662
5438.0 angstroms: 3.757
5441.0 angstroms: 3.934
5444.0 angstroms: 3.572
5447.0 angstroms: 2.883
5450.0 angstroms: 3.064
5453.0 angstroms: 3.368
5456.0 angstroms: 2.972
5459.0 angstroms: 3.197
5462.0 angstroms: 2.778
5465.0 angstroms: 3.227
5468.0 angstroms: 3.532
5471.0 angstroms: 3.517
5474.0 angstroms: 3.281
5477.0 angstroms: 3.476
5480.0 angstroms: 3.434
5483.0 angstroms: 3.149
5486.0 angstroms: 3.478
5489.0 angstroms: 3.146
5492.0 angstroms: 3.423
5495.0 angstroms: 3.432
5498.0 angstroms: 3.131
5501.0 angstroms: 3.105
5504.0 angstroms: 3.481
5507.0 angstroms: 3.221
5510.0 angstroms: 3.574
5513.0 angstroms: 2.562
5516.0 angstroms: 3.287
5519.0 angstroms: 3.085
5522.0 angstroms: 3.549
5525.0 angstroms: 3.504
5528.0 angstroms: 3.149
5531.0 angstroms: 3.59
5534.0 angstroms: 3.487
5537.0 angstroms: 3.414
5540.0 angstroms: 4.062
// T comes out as -3.8 angstroms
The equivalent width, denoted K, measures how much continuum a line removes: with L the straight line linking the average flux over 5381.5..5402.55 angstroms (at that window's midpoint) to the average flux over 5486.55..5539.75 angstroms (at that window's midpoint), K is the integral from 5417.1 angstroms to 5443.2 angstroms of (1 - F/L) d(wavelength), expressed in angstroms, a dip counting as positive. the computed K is -1.4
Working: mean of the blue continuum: 3.3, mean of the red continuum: 3.32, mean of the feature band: 3.48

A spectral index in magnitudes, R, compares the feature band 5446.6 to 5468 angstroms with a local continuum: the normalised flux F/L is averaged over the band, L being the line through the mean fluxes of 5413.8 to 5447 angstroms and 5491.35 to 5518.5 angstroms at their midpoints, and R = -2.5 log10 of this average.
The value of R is 0.10 mag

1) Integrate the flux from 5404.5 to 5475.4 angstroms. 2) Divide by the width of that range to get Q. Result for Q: 3.32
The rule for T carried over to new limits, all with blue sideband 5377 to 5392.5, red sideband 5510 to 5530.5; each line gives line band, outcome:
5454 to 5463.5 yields 1.0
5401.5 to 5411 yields 1.2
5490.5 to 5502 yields 0.0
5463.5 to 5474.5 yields -0.2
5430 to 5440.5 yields 0.6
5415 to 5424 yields -1.1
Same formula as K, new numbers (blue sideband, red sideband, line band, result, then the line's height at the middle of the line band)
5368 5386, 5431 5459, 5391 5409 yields 0.44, 3.23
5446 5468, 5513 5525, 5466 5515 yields -2.03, 3.18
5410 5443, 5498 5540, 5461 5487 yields 0.60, 3.41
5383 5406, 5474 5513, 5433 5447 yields -0.55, 3.27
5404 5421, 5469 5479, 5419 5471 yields 1.72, 3.42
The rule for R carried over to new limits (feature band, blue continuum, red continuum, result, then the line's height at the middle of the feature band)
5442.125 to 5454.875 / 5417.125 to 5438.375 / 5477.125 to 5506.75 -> 0.045 mag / 3.37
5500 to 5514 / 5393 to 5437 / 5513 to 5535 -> 0.034 mag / 3.32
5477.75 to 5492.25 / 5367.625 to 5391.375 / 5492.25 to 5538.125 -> -0.009 mag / 3.3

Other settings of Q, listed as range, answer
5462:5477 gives 3.34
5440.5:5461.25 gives 3.23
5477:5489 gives 3.34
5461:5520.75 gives 3.27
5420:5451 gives 3.36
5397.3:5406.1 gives 3.11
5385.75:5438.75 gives 3.33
